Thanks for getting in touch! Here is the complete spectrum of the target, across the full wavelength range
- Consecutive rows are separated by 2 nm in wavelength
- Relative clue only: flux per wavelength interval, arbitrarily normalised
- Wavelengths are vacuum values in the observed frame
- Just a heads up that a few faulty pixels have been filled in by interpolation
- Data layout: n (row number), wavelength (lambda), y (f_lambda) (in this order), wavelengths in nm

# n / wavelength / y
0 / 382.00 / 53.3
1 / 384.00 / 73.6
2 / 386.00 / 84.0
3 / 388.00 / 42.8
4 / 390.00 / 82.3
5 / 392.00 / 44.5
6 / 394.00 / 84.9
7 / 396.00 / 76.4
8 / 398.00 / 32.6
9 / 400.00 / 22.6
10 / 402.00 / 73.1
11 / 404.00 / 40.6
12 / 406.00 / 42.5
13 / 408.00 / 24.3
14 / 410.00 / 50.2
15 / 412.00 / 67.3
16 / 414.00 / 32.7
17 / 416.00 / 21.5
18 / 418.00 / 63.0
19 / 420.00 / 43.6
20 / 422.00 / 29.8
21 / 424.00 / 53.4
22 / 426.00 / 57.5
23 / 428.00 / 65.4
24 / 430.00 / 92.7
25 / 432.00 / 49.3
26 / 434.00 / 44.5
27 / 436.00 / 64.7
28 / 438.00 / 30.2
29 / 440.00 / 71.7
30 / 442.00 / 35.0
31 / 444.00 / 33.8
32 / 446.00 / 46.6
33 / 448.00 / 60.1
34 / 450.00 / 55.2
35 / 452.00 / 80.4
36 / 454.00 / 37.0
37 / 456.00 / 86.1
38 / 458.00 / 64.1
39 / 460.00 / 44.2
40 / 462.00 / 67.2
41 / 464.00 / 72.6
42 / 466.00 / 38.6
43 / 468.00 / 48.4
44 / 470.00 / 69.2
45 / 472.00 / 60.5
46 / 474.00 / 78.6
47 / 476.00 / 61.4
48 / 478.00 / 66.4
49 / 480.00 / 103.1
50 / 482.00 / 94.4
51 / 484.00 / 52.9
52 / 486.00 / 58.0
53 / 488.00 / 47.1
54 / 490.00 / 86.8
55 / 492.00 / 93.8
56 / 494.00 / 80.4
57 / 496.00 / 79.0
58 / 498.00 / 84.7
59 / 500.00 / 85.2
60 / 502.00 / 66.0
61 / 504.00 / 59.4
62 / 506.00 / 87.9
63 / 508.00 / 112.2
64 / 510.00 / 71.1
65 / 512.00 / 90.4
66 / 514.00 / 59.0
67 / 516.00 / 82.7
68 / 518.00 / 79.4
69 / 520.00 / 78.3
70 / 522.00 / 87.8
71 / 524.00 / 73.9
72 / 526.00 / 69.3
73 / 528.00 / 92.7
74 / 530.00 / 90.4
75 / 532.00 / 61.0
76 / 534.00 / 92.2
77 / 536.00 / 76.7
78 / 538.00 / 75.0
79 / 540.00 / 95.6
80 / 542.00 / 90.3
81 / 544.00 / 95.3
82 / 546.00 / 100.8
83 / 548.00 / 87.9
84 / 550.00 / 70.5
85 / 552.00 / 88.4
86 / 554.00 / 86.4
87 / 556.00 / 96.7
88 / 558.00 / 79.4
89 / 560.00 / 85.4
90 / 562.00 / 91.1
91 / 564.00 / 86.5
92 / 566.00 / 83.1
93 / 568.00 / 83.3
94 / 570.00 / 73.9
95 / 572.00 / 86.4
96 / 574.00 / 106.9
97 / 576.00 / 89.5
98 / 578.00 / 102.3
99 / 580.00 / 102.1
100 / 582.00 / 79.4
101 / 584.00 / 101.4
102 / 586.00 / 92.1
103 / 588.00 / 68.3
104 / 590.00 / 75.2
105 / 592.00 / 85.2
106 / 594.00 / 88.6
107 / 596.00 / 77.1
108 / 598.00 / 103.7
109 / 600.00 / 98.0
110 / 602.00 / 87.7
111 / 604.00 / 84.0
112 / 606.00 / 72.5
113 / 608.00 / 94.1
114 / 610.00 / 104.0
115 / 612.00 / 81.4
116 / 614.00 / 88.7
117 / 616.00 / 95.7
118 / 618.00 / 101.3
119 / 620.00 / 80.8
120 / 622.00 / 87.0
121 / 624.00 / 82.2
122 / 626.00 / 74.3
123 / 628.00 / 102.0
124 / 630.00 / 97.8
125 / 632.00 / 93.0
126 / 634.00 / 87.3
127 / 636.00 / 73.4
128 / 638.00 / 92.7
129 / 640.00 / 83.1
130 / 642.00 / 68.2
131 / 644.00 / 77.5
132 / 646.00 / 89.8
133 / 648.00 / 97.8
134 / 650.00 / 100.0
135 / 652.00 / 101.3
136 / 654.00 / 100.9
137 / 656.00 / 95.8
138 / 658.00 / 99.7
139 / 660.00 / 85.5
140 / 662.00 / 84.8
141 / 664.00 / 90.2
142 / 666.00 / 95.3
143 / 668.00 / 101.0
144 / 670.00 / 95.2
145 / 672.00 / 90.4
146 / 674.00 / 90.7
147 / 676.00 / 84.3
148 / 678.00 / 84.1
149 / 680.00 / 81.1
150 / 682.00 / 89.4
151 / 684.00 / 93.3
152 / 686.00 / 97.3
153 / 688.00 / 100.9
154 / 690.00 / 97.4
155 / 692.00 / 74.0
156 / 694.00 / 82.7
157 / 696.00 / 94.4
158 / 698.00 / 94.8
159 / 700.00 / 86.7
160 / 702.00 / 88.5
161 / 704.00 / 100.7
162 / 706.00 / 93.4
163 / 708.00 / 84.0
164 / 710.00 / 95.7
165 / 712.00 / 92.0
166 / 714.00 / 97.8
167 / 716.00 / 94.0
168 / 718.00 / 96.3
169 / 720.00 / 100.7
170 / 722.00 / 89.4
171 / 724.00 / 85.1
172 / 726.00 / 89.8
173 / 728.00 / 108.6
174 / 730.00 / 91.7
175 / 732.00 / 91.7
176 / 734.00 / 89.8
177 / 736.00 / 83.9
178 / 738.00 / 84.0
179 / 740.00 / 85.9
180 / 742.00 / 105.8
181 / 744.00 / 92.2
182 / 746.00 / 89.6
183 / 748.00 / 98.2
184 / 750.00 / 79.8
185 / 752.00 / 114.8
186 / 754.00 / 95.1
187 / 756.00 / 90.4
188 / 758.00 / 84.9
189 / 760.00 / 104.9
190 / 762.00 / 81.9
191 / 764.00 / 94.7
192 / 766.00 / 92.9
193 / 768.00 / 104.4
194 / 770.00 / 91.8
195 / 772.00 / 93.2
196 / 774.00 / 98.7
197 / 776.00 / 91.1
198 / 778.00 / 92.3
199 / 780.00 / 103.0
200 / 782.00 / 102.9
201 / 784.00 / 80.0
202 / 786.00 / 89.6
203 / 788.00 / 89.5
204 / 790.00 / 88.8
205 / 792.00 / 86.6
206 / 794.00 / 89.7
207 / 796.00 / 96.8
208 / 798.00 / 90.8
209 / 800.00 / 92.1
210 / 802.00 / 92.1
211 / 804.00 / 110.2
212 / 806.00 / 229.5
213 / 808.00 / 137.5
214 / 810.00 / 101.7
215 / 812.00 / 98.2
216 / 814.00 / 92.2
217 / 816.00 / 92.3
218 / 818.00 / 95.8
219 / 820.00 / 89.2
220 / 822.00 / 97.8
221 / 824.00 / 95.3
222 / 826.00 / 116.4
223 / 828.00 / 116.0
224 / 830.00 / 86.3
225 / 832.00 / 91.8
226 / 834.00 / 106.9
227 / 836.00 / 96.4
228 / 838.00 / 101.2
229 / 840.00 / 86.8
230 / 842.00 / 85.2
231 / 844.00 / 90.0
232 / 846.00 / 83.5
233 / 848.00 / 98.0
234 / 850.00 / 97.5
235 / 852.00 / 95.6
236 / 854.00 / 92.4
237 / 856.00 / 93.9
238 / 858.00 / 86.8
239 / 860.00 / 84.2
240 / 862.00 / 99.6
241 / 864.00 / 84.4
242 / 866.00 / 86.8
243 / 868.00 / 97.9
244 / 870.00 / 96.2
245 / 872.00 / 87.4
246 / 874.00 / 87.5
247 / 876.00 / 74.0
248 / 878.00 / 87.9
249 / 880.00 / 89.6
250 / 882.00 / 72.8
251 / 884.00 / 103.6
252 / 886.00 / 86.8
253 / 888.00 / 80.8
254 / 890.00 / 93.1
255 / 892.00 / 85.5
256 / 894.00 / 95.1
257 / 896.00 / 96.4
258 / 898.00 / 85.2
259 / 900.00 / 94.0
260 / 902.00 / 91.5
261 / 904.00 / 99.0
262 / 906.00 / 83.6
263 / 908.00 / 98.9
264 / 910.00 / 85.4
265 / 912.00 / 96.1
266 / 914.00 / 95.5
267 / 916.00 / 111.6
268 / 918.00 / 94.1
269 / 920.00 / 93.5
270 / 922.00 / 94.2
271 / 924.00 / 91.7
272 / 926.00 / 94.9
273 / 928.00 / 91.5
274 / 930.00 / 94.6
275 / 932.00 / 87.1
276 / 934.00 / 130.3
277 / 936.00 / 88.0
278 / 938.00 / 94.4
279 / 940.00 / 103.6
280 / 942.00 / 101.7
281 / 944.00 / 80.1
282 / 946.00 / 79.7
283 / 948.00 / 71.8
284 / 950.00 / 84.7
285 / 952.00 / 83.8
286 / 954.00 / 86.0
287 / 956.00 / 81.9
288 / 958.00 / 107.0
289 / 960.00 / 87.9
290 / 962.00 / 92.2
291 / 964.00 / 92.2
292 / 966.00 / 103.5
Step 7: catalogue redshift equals 0.228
